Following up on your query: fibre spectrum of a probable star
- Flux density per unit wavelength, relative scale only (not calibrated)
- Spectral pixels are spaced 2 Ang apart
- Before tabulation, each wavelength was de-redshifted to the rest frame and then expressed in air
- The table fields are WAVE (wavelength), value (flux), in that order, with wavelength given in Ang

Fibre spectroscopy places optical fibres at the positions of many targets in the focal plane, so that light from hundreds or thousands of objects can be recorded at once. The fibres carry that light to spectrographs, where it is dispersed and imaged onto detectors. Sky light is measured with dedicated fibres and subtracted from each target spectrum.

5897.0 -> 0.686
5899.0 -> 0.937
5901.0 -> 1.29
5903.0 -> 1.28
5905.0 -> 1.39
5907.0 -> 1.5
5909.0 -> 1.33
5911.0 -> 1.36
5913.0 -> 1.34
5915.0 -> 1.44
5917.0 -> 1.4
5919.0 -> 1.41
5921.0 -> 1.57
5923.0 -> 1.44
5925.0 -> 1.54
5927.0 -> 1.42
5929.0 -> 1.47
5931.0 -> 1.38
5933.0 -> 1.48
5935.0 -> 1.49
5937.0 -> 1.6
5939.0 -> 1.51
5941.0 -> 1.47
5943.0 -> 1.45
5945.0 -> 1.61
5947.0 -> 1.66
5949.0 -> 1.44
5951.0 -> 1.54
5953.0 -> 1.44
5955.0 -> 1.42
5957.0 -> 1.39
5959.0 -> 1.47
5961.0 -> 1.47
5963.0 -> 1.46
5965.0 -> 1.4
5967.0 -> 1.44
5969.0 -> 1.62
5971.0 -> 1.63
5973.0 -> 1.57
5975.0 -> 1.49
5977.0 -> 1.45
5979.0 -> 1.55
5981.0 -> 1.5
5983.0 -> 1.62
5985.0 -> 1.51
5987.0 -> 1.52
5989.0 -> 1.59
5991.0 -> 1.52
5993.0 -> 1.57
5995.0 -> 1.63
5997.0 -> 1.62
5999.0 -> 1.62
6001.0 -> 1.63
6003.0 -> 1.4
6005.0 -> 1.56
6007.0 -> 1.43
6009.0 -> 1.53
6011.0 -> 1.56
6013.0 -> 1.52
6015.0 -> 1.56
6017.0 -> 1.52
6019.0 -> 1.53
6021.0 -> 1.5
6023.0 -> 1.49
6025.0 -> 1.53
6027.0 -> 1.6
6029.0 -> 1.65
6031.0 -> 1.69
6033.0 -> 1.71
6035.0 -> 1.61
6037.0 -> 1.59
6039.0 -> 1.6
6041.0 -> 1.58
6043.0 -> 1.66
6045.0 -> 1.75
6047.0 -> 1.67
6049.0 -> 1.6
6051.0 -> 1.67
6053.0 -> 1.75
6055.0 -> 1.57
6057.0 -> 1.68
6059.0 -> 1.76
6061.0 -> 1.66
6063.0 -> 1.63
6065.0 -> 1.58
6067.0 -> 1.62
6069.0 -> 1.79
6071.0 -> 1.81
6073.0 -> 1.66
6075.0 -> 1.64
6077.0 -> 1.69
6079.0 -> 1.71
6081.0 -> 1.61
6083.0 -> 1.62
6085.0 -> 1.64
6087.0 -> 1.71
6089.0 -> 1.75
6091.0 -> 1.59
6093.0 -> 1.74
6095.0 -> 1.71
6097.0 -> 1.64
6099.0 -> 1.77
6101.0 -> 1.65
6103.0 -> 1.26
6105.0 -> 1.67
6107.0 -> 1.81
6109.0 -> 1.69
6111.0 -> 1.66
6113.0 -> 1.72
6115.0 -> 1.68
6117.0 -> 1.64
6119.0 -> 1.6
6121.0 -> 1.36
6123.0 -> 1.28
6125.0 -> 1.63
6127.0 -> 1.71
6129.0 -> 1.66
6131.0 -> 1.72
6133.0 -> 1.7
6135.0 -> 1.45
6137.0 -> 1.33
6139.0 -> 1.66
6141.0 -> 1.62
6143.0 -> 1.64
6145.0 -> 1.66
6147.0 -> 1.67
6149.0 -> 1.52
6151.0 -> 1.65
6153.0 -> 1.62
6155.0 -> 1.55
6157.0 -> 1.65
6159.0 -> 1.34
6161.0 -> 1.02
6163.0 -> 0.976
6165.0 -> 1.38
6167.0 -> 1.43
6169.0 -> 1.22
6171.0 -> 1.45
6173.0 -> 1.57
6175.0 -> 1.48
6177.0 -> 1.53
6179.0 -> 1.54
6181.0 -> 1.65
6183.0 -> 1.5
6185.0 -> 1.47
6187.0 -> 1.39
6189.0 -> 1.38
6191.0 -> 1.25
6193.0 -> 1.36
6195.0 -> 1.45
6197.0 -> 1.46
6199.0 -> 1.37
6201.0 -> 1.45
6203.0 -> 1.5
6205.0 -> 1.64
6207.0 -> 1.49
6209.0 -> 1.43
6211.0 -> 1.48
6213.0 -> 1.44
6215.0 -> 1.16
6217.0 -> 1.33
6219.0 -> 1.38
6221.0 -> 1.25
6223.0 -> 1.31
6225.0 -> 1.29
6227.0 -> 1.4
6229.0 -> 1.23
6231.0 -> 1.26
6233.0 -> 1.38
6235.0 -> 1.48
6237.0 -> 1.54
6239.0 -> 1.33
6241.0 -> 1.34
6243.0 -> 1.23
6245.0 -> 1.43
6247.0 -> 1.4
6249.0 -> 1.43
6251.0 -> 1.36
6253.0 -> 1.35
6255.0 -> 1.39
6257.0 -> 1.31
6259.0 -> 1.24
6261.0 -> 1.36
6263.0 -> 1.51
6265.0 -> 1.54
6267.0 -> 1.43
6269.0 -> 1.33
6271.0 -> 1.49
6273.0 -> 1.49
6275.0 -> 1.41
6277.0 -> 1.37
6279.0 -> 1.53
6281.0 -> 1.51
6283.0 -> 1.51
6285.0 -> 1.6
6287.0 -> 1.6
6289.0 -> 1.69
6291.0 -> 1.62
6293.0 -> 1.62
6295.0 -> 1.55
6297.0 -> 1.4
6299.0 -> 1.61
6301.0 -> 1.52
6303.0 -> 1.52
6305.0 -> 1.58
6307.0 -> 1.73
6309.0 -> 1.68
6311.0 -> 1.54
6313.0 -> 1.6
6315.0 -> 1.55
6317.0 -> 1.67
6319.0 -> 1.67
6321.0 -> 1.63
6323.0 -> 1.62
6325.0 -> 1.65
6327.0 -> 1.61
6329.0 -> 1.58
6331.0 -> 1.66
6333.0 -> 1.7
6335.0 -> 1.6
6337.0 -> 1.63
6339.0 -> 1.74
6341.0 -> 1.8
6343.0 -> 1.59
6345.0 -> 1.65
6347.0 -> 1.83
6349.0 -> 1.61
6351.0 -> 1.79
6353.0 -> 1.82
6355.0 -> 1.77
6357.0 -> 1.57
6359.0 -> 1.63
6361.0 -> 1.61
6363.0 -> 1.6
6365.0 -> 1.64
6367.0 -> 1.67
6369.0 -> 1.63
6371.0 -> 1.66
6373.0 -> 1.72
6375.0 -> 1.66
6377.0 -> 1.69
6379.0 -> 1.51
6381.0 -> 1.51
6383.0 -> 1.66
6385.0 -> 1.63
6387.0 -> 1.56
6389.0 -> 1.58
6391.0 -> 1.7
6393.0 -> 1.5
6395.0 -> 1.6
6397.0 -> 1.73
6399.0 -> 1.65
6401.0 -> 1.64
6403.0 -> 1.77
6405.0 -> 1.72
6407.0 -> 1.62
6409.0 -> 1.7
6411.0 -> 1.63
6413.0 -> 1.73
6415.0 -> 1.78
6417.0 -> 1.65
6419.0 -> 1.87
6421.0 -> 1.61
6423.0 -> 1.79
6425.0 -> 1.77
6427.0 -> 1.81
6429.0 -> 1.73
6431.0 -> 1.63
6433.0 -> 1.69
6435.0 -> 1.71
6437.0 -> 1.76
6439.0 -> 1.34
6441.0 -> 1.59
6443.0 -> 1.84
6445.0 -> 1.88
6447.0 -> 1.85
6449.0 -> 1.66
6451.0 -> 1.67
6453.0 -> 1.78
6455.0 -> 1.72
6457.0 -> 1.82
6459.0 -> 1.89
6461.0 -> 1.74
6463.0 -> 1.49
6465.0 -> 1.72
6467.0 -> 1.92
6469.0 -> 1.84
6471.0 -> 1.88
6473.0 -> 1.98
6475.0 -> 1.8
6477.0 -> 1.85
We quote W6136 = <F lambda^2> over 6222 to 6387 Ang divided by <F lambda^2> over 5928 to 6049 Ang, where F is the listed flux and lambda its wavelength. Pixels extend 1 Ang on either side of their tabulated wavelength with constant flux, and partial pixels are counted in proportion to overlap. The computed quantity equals 1.11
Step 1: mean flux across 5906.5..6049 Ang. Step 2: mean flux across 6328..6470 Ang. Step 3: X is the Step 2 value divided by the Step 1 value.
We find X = 1.11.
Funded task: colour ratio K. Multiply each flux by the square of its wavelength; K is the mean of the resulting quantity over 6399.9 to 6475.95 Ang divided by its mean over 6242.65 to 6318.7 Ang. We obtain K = 1.22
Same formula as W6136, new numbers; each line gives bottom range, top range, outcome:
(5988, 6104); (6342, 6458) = 1.16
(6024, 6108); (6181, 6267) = 0.88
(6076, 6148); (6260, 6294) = 0.98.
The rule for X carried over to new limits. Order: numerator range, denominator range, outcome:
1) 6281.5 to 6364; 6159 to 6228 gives 1.17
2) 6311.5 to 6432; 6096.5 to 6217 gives 1.10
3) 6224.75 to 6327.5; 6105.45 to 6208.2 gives 0.98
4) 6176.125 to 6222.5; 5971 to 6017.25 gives 0.93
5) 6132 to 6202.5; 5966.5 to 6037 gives 0.94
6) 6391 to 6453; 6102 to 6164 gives 1.09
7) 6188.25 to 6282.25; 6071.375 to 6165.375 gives 0.88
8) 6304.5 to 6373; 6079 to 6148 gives 1.02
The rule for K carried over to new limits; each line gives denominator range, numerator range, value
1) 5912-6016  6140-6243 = 1.02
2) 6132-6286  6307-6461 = 1.24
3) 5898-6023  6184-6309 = 1.06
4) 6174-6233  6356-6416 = 1.24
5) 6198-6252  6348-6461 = 1.29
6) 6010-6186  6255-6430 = 1.10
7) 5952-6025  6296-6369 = 1.21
